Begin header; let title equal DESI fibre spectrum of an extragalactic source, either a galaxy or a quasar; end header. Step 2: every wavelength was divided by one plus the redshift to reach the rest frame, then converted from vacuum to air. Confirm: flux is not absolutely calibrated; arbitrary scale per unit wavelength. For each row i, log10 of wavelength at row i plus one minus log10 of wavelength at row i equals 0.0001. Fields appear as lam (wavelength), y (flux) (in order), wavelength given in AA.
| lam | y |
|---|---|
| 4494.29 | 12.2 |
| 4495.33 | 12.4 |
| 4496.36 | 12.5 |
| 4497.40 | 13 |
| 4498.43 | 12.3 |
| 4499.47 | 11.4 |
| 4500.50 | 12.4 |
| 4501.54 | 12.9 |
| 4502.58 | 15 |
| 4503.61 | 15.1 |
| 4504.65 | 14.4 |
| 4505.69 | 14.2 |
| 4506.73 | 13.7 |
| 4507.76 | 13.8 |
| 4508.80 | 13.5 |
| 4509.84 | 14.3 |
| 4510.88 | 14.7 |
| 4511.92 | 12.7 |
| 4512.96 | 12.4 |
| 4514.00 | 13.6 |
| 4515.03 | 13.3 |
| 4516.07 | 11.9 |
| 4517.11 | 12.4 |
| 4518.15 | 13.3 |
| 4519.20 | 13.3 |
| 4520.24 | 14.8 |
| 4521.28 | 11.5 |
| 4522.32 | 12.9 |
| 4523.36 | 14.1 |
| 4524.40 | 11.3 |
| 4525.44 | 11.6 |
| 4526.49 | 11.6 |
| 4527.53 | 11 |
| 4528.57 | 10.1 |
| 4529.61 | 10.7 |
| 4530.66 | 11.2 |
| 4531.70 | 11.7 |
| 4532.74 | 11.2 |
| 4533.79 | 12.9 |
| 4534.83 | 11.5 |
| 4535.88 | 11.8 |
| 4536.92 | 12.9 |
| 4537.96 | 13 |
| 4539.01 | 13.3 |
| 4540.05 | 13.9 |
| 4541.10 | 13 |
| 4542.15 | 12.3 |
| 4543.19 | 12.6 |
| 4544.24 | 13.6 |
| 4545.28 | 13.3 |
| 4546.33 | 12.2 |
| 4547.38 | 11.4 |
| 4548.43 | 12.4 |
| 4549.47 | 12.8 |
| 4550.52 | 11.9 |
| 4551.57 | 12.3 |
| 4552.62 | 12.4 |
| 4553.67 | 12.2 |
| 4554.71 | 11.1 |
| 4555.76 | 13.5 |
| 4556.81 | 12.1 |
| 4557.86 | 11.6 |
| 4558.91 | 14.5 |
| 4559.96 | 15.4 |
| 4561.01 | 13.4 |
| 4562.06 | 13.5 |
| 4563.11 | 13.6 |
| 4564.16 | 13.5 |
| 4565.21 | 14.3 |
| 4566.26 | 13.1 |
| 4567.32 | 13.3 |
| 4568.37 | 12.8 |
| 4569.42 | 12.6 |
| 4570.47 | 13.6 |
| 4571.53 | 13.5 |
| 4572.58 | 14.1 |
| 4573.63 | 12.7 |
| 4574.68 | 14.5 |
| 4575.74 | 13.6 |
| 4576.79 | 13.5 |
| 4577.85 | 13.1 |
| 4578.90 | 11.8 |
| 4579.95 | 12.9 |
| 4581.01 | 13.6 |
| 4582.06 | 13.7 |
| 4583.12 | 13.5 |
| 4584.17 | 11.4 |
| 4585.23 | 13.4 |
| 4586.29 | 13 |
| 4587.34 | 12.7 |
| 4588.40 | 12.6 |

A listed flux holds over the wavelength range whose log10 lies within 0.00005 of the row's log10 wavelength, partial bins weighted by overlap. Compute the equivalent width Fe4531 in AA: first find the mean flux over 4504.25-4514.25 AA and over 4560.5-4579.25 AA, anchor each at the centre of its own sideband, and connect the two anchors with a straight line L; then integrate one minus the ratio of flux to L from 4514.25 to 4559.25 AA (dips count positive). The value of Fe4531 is 3.9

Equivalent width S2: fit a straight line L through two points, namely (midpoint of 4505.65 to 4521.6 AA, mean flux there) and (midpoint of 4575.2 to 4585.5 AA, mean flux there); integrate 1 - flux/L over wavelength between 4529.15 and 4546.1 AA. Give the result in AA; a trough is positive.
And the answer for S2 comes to 1.01 AA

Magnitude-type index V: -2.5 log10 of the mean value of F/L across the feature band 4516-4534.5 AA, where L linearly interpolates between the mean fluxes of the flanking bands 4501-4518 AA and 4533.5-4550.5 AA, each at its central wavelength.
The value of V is 0.09 mag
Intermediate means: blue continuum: 13.6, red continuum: 12.7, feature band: 12.1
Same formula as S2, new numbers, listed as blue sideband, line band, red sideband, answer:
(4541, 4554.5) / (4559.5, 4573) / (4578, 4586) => -0.9 AA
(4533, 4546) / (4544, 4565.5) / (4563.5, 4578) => 0.4 AA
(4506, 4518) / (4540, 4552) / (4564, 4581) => 0.6 AA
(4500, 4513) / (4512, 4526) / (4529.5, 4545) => 0.5 AA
